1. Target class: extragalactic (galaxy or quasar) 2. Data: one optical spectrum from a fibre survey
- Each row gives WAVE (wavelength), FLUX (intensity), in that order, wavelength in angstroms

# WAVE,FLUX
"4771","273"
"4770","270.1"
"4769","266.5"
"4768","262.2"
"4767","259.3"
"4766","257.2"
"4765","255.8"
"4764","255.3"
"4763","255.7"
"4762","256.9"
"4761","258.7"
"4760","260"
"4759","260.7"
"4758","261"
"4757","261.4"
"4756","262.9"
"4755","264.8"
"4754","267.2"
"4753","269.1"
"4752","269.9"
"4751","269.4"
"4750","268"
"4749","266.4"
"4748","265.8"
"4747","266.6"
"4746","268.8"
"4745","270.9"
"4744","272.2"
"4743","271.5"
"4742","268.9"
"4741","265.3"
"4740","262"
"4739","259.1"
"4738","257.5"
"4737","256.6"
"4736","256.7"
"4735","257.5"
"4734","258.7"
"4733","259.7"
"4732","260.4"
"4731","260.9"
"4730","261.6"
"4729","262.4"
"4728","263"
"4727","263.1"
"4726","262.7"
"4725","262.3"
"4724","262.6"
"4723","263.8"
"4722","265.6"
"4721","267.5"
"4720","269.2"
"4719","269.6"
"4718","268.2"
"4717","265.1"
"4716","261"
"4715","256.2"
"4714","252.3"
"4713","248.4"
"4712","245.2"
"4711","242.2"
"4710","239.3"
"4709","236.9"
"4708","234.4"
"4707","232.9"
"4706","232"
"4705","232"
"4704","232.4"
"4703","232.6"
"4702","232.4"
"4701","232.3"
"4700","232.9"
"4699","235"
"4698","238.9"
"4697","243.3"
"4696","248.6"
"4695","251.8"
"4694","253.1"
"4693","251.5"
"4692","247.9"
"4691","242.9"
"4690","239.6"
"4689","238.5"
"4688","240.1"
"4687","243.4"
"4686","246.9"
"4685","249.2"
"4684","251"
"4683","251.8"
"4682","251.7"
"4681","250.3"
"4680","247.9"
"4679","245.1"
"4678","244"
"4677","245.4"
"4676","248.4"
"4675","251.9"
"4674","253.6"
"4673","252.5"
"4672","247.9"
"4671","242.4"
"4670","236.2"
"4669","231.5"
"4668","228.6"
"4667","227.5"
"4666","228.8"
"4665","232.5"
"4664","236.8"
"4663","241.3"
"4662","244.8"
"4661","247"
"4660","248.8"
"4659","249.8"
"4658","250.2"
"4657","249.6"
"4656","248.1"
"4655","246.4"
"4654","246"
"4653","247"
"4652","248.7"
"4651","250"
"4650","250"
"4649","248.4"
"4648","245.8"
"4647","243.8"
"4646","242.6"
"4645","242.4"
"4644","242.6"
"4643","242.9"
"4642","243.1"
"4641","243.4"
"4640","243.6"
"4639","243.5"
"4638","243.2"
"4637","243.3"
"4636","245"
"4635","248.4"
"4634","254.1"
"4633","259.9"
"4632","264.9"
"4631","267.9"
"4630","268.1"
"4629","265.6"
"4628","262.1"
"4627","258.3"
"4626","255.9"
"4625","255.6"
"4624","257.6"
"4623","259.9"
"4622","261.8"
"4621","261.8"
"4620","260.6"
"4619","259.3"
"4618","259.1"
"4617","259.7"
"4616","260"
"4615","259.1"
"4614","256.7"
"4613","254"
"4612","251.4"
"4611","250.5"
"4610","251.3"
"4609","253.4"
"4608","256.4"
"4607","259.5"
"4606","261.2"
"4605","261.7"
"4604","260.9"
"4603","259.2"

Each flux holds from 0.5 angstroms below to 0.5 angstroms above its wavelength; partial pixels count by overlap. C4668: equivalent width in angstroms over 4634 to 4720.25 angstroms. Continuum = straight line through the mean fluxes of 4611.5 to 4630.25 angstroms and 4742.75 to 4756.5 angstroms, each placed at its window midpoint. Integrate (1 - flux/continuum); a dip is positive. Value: 5.98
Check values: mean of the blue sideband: 259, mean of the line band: 245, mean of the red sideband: 268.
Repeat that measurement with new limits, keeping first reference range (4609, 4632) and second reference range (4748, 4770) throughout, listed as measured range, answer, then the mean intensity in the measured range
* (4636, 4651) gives 0.87 angstroms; 244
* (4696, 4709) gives 1.30 angstroms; 235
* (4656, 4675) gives 1.32 angstroms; 242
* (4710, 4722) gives 0.15 angstroms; 258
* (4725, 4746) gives -0.06 angstroms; 263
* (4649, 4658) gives 0.40 angstroms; 248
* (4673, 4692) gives 0.99 angstroms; 247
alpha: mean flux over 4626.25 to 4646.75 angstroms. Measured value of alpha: 251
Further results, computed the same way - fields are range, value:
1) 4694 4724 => 247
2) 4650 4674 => 243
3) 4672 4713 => 243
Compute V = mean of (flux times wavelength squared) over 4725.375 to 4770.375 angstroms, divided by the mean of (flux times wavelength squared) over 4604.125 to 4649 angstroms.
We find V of 1.09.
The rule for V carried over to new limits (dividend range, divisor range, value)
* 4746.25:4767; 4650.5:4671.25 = 1.13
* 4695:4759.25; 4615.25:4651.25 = 1.05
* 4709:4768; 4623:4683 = 1.09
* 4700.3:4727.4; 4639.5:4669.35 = 1.06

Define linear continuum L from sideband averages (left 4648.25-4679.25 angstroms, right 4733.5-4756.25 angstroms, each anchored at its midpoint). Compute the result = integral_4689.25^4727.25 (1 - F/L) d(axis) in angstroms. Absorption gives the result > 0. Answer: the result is 1.1 angstroms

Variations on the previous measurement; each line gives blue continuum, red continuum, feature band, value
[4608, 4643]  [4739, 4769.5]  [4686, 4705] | 1.39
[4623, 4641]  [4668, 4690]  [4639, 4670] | 0.93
